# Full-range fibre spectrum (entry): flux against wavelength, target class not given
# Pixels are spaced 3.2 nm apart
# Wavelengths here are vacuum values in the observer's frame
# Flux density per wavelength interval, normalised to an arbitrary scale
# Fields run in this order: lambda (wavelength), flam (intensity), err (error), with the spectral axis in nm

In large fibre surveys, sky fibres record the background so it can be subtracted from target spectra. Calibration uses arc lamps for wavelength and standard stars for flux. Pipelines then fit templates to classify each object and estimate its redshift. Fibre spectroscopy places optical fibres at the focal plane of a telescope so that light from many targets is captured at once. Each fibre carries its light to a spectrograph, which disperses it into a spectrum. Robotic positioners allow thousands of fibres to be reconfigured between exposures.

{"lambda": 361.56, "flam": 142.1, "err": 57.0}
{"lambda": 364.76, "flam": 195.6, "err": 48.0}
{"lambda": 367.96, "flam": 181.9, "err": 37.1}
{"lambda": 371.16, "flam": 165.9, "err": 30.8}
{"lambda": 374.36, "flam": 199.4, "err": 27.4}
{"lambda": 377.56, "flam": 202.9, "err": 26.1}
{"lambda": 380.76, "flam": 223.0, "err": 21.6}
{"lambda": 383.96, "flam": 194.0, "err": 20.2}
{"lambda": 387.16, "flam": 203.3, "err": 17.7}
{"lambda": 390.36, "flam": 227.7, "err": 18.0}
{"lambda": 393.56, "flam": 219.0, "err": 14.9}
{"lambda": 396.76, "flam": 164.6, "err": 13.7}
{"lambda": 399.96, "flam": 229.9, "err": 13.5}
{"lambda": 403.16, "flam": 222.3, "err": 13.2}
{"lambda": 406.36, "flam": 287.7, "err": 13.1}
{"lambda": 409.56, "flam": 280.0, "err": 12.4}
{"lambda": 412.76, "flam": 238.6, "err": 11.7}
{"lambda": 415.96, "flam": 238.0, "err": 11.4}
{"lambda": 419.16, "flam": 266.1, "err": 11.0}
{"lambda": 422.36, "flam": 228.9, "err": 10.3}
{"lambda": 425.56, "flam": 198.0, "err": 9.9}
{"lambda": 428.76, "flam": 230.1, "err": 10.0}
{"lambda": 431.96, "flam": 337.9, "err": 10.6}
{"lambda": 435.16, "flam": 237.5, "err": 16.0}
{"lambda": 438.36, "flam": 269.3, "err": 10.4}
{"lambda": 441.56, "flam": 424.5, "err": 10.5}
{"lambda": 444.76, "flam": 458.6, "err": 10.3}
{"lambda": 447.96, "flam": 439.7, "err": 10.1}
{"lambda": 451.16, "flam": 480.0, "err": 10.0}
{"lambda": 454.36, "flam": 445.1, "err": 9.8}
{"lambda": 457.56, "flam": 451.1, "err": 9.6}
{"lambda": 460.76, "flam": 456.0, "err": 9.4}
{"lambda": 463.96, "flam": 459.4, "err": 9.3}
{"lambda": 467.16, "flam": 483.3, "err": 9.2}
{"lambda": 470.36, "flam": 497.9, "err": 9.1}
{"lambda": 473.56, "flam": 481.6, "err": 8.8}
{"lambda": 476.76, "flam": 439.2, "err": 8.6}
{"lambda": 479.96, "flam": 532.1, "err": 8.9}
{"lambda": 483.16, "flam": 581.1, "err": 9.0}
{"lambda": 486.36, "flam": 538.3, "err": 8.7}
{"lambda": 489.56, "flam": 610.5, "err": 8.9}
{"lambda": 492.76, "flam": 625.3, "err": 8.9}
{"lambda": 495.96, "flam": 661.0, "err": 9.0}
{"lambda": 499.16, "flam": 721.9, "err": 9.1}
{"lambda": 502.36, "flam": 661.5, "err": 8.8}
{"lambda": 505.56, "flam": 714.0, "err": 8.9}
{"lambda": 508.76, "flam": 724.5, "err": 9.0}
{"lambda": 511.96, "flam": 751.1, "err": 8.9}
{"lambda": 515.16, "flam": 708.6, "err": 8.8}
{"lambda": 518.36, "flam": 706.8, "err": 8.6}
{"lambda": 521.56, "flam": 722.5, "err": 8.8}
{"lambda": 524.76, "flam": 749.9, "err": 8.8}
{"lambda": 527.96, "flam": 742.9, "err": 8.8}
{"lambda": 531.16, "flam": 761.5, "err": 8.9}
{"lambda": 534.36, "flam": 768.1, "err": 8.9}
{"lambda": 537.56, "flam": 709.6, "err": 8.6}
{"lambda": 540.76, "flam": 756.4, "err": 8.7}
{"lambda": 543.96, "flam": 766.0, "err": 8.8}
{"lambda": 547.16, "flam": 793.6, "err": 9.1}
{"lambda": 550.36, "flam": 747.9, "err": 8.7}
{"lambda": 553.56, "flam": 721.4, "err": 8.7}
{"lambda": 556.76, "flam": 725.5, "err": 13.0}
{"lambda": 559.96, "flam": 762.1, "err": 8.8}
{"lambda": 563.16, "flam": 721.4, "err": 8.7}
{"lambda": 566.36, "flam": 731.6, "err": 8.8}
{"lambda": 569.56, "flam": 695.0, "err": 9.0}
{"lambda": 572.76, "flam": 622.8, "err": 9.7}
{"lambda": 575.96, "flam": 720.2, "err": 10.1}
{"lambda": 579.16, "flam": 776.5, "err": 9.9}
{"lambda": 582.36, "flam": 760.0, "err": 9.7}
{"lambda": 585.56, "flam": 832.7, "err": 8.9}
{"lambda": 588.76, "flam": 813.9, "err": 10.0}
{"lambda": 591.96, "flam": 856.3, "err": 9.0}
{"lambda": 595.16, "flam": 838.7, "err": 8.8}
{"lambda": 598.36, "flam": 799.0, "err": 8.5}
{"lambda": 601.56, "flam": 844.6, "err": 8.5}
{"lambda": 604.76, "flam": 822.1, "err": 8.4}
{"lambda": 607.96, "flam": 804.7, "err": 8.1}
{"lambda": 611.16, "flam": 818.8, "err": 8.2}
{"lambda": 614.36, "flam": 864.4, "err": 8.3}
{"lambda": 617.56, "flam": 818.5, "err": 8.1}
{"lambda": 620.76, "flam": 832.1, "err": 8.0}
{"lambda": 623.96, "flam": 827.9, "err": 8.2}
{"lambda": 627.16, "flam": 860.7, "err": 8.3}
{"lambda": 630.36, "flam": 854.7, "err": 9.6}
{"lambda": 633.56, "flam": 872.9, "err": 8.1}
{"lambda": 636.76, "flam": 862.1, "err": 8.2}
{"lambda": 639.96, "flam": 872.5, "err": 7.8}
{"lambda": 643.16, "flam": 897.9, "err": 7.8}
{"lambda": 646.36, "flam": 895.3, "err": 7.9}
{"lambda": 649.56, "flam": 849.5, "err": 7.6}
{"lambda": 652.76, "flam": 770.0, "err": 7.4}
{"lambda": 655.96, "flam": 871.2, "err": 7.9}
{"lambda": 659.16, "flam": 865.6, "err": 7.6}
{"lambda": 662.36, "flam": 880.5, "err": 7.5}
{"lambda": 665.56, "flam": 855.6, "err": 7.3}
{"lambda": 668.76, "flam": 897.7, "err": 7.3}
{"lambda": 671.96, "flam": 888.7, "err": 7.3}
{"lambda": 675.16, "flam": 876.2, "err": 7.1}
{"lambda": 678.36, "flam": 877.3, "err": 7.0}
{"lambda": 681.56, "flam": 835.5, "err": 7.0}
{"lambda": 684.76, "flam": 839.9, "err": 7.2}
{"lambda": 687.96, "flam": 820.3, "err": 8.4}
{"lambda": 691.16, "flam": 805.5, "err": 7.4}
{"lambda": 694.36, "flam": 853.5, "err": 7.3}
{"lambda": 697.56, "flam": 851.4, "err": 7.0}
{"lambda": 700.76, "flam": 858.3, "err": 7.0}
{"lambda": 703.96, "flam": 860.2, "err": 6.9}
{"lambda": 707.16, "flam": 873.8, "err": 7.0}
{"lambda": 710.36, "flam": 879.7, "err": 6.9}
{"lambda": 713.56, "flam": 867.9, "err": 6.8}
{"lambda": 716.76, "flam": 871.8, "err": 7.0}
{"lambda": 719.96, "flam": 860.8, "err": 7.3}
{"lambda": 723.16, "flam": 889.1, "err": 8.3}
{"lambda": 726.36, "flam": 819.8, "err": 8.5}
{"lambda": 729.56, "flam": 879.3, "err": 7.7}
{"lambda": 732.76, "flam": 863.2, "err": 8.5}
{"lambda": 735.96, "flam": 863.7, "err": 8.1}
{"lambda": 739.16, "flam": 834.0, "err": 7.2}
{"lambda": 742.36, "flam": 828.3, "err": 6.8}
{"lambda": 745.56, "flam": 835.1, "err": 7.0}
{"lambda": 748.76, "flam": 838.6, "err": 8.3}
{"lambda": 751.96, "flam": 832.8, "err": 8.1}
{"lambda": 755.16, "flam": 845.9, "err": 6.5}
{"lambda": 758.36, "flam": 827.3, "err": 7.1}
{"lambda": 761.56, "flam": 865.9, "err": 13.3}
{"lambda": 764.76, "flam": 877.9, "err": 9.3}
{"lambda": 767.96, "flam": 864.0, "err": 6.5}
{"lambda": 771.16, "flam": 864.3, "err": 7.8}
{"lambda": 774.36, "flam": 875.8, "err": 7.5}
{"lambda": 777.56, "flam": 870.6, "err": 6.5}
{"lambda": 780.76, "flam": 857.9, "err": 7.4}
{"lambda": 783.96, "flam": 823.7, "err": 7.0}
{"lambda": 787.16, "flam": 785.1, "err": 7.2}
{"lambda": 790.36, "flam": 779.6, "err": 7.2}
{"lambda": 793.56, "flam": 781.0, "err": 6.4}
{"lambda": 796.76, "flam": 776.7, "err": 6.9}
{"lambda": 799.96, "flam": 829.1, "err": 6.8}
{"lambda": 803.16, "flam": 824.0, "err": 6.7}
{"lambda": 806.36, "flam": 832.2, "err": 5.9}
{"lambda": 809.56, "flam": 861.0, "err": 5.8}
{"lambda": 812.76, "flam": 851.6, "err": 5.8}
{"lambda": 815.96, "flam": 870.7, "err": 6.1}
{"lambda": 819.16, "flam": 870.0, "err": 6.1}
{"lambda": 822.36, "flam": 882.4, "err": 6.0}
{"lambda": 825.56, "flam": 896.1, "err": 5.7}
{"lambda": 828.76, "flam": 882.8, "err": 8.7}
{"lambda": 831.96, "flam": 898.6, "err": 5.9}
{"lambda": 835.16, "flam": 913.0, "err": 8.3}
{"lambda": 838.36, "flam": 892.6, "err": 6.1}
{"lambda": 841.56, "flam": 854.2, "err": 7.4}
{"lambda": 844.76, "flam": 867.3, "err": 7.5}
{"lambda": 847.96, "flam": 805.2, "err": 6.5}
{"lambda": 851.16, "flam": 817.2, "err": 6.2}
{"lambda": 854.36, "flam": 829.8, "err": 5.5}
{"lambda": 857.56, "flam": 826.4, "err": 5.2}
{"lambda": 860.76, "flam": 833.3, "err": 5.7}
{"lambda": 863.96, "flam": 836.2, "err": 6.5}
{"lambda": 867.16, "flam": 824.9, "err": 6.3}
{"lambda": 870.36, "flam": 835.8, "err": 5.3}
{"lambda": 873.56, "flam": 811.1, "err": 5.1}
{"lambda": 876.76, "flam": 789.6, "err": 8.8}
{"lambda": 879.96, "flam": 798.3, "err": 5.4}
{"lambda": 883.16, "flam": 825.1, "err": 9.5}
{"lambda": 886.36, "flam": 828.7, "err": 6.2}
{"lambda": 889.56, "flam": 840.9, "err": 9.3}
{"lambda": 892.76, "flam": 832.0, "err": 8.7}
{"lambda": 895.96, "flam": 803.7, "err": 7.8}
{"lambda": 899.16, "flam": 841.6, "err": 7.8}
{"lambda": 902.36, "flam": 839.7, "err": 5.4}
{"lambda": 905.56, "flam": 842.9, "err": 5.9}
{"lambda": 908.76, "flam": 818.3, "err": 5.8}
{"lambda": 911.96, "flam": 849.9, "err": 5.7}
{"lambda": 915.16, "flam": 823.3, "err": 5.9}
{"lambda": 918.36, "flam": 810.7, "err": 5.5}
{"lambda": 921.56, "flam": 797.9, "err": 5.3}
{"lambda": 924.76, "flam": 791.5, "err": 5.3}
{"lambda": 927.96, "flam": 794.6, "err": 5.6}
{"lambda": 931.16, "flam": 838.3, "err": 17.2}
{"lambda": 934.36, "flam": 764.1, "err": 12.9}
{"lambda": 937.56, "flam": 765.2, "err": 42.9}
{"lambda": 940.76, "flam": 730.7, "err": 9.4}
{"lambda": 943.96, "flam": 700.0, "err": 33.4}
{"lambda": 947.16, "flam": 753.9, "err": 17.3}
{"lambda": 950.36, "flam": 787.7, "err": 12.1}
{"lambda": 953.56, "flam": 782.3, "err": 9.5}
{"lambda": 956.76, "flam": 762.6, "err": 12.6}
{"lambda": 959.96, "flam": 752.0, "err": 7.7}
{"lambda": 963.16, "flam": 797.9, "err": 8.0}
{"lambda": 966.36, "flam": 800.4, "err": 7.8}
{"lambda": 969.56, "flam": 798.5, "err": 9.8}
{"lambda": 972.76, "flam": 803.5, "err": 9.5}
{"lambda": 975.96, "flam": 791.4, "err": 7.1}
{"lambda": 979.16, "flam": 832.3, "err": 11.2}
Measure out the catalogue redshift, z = 0.11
